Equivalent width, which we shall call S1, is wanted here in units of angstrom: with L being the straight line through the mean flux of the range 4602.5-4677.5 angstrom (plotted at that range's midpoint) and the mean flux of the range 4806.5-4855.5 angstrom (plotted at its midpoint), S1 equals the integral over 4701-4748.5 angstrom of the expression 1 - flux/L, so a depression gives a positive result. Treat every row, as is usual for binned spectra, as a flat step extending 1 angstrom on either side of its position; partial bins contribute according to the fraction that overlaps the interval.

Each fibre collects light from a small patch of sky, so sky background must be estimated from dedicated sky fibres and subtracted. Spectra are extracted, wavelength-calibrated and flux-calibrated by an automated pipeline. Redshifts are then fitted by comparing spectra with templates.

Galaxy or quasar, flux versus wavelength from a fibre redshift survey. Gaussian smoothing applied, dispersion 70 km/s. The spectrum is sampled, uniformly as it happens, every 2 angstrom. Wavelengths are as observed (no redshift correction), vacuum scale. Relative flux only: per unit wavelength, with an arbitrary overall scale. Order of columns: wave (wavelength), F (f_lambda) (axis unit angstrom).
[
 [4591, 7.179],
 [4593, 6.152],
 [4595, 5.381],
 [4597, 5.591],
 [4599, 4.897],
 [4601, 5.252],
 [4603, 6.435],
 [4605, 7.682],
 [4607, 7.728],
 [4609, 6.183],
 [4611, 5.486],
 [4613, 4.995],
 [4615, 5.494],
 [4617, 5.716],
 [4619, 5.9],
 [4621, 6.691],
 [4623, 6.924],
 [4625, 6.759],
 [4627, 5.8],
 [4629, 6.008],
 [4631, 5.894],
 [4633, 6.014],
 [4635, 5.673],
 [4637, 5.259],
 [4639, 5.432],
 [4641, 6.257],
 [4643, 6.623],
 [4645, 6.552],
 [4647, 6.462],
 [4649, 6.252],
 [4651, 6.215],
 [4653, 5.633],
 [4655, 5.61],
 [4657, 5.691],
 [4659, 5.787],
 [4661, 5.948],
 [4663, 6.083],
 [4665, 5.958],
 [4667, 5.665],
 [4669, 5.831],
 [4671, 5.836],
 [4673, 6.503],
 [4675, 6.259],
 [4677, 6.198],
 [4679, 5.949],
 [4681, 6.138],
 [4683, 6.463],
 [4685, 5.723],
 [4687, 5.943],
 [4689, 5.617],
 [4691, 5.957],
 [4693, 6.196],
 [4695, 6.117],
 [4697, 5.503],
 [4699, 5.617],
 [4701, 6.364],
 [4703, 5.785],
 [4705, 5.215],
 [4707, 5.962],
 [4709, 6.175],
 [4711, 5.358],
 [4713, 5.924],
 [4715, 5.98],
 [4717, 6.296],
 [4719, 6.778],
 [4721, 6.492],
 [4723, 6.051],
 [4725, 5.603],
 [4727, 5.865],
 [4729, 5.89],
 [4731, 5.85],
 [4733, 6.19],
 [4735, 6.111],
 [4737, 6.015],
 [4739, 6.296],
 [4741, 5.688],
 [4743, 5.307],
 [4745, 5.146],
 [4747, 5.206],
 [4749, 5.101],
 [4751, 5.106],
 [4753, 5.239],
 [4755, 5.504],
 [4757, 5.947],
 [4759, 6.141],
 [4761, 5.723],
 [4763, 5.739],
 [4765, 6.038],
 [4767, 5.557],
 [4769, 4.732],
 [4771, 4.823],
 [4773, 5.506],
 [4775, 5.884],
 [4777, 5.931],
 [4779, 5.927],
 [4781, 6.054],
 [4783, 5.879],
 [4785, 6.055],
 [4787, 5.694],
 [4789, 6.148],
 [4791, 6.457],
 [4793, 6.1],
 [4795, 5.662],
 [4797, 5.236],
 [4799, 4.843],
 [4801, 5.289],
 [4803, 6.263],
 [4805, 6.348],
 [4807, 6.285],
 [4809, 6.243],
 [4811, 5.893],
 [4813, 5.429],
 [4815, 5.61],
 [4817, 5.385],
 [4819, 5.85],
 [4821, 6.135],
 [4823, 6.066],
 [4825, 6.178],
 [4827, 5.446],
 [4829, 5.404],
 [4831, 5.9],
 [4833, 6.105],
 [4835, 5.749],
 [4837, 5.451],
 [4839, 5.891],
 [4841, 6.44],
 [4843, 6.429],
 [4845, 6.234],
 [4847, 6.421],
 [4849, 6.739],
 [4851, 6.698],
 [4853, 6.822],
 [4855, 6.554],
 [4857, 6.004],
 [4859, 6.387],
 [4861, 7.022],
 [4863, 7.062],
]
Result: 1.5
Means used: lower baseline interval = 6.09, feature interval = 5.88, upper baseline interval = 6.05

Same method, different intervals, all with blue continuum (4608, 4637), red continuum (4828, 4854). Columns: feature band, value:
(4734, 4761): 2.09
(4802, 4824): 0.68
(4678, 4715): 0.80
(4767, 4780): 1.34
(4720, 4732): 0.19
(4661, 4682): -0.15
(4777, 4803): 1.35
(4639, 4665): -0.38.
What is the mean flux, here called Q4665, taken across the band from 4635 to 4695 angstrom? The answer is 6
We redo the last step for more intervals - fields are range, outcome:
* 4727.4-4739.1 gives 6.03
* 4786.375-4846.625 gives 5.88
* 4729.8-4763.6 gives 5.67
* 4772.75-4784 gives 5.89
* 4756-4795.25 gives 5.8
